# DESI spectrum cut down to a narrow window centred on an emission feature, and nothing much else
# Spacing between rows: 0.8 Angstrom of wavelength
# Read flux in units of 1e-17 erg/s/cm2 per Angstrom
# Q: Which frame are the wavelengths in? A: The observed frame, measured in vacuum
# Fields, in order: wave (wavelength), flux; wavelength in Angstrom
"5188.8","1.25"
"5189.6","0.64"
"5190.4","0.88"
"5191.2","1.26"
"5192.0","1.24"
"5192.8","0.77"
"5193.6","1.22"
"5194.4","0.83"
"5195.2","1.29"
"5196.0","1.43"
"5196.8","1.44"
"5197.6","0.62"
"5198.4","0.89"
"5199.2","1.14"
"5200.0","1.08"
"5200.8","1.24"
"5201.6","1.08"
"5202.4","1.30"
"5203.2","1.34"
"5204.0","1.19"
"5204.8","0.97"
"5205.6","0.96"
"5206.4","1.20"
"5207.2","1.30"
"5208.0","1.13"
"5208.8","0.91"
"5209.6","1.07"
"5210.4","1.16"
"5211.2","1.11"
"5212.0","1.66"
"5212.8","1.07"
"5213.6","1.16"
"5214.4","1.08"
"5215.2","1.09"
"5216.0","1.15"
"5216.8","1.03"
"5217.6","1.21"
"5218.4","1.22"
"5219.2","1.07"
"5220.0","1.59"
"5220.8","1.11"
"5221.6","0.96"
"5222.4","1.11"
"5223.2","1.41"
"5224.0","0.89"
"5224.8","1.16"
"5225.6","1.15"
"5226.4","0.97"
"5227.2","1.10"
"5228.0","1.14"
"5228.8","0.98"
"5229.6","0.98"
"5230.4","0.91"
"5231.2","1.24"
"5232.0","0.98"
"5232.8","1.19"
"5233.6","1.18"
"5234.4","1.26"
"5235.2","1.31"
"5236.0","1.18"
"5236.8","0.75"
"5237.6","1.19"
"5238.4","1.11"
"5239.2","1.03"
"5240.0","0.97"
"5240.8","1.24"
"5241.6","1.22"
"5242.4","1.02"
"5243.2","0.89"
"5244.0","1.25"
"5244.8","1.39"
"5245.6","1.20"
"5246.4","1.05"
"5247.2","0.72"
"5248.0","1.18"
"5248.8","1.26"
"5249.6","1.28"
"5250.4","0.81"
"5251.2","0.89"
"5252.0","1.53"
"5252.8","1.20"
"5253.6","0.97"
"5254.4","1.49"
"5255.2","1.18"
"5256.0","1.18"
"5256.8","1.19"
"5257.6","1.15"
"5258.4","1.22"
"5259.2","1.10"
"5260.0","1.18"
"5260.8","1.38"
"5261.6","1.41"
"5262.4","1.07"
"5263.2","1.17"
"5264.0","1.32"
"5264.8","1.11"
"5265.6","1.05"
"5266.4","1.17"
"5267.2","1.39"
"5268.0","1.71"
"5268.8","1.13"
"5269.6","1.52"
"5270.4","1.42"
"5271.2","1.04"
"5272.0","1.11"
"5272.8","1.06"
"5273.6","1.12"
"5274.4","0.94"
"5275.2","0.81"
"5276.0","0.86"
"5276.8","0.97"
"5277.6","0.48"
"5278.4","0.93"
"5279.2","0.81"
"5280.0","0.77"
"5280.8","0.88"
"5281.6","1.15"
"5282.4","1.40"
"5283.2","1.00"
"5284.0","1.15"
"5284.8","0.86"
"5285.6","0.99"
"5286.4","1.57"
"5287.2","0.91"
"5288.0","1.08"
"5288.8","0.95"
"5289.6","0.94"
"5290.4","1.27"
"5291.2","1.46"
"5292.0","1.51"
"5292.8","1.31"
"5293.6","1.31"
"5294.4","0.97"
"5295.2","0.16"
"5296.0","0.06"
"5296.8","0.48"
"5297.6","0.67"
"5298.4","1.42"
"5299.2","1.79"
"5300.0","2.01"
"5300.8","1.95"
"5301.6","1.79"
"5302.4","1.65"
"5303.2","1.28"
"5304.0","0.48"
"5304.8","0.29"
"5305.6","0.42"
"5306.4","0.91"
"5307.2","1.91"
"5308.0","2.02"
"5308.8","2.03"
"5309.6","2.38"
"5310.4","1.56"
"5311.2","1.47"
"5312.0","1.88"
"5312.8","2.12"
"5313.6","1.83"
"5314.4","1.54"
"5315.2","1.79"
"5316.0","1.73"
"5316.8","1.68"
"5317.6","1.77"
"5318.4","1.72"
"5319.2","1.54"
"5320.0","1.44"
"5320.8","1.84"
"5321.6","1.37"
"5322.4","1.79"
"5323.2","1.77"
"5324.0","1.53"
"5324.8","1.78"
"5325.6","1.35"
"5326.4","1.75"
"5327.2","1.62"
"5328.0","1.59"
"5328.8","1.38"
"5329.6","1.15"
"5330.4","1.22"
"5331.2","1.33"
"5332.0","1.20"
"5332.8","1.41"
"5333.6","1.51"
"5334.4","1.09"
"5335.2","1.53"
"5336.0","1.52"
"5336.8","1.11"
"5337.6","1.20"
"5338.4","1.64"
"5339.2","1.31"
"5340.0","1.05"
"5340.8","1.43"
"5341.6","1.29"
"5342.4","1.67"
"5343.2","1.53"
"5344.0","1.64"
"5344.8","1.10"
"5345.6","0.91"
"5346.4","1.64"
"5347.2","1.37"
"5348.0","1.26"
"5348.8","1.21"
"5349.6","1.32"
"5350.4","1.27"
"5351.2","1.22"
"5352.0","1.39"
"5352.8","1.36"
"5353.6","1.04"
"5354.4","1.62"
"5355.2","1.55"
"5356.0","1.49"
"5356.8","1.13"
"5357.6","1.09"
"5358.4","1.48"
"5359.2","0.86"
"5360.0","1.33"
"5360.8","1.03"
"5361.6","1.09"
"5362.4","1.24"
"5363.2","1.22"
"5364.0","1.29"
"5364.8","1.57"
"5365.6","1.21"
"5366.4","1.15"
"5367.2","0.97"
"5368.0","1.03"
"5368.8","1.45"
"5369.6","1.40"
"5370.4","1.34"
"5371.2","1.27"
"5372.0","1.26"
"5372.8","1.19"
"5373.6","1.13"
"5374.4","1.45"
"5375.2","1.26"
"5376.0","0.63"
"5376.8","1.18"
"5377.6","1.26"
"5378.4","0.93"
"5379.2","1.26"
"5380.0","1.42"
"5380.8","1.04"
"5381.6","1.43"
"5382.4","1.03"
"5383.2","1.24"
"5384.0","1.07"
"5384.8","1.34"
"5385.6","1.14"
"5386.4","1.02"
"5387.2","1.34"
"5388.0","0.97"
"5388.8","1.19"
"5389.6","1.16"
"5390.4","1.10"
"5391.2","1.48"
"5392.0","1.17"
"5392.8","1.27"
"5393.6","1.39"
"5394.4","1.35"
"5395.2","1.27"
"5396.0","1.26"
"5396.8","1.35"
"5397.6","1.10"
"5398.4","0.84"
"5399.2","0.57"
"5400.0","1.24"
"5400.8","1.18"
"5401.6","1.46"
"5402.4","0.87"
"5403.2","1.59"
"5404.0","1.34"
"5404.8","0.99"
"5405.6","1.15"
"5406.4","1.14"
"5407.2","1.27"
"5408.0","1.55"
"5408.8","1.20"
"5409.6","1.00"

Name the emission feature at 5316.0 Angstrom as C IV 1549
